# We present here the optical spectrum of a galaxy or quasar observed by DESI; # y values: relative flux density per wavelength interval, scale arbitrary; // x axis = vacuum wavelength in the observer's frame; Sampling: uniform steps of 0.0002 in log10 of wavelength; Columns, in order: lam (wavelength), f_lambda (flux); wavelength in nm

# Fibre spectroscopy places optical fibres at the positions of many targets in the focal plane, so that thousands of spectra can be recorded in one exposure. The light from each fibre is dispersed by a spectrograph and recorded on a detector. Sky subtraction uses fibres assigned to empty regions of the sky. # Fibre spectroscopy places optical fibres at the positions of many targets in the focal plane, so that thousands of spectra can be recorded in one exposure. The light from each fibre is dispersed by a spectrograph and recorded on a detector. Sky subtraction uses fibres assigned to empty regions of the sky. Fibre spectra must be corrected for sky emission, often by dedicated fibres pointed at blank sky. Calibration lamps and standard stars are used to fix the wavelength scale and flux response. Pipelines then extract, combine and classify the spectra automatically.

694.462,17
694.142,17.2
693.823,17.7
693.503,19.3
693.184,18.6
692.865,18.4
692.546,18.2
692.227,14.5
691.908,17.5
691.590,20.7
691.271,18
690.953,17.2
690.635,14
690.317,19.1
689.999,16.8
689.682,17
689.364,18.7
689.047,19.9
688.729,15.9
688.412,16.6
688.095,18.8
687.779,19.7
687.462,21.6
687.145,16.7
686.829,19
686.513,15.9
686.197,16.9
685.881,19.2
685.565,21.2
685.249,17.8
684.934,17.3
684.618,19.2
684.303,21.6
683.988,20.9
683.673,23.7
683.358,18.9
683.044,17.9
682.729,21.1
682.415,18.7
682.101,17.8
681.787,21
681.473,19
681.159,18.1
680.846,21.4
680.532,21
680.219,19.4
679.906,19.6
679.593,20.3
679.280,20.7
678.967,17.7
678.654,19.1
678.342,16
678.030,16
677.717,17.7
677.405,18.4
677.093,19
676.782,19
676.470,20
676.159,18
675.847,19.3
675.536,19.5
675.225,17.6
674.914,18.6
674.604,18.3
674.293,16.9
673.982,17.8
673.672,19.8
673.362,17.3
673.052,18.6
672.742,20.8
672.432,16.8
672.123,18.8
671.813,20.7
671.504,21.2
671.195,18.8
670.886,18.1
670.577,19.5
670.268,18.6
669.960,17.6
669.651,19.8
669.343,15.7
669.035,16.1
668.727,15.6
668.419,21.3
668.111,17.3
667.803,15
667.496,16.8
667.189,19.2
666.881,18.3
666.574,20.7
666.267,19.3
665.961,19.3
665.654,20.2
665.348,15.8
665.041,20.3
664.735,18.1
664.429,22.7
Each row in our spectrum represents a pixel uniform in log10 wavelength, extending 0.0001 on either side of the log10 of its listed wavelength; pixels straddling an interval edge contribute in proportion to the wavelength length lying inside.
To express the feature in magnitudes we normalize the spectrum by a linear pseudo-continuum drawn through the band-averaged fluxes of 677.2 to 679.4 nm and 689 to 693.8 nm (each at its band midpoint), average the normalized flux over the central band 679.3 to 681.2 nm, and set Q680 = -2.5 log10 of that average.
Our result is -0.13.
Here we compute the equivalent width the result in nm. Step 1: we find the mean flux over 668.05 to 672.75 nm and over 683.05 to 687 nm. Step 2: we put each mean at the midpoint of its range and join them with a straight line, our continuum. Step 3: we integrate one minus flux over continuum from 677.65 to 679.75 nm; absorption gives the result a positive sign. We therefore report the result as 0.08 nm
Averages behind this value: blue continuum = 18.5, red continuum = 19.2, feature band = 18.2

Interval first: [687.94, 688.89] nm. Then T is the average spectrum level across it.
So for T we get 17.1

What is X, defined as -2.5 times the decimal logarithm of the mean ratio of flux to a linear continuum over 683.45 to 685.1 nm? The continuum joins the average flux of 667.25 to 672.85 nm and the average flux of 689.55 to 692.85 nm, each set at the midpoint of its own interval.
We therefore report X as -0.16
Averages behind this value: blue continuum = 18.2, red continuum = 17.4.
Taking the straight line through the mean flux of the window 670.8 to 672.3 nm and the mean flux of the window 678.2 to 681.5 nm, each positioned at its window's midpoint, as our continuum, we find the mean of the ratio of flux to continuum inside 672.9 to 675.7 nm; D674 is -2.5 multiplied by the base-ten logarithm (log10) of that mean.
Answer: 0.069 mag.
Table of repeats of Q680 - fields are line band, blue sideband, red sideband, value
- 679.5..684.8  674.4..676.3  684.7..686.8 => -0.10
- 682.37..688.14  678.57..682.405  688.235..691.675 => -0.04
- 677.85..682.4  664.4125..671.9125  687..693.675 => -0.05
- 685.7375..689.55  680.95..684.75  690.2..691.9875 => 0.02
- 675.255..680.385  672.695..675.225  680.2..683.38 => 0.01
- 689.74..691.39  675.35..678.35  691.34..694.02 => 0.07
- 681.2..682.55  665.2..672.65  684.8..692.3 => -0.06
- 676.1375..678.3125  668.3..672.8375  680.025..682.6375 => 0.06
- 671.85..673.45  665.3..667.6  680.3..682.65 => 0.03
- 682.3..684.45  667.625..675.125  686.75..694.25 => -0.13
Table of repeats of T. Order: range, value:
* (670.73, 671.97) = 19.7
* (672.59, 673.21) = 19.7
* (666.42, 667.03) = 19.5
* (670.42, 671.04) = 18.8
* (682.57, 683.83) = 20.4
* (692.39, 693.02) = 18.3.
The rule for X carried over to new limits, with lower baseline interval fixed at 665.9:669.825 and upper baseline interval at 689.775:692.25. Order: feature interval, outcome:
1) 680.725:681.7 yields -0.11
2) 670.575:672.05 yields -0.10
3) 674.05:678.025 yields -0.04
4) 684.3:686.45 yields -0.07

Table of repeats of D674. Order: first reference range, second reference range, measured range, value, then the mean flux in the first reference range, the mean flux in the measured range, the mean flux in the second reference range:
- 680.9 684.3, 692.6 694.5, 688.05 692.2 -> 0.065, 19.9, 17.6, 18.1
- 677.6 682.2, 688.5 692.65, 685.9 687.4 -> 0.026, 19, 17.6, 17.5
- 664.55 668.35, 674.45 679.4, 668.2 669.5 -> 0.077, 18.5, 17.2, 18.4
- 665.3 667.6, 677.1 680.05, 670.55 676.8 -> -0.012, 18.9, 18.8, 18.4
